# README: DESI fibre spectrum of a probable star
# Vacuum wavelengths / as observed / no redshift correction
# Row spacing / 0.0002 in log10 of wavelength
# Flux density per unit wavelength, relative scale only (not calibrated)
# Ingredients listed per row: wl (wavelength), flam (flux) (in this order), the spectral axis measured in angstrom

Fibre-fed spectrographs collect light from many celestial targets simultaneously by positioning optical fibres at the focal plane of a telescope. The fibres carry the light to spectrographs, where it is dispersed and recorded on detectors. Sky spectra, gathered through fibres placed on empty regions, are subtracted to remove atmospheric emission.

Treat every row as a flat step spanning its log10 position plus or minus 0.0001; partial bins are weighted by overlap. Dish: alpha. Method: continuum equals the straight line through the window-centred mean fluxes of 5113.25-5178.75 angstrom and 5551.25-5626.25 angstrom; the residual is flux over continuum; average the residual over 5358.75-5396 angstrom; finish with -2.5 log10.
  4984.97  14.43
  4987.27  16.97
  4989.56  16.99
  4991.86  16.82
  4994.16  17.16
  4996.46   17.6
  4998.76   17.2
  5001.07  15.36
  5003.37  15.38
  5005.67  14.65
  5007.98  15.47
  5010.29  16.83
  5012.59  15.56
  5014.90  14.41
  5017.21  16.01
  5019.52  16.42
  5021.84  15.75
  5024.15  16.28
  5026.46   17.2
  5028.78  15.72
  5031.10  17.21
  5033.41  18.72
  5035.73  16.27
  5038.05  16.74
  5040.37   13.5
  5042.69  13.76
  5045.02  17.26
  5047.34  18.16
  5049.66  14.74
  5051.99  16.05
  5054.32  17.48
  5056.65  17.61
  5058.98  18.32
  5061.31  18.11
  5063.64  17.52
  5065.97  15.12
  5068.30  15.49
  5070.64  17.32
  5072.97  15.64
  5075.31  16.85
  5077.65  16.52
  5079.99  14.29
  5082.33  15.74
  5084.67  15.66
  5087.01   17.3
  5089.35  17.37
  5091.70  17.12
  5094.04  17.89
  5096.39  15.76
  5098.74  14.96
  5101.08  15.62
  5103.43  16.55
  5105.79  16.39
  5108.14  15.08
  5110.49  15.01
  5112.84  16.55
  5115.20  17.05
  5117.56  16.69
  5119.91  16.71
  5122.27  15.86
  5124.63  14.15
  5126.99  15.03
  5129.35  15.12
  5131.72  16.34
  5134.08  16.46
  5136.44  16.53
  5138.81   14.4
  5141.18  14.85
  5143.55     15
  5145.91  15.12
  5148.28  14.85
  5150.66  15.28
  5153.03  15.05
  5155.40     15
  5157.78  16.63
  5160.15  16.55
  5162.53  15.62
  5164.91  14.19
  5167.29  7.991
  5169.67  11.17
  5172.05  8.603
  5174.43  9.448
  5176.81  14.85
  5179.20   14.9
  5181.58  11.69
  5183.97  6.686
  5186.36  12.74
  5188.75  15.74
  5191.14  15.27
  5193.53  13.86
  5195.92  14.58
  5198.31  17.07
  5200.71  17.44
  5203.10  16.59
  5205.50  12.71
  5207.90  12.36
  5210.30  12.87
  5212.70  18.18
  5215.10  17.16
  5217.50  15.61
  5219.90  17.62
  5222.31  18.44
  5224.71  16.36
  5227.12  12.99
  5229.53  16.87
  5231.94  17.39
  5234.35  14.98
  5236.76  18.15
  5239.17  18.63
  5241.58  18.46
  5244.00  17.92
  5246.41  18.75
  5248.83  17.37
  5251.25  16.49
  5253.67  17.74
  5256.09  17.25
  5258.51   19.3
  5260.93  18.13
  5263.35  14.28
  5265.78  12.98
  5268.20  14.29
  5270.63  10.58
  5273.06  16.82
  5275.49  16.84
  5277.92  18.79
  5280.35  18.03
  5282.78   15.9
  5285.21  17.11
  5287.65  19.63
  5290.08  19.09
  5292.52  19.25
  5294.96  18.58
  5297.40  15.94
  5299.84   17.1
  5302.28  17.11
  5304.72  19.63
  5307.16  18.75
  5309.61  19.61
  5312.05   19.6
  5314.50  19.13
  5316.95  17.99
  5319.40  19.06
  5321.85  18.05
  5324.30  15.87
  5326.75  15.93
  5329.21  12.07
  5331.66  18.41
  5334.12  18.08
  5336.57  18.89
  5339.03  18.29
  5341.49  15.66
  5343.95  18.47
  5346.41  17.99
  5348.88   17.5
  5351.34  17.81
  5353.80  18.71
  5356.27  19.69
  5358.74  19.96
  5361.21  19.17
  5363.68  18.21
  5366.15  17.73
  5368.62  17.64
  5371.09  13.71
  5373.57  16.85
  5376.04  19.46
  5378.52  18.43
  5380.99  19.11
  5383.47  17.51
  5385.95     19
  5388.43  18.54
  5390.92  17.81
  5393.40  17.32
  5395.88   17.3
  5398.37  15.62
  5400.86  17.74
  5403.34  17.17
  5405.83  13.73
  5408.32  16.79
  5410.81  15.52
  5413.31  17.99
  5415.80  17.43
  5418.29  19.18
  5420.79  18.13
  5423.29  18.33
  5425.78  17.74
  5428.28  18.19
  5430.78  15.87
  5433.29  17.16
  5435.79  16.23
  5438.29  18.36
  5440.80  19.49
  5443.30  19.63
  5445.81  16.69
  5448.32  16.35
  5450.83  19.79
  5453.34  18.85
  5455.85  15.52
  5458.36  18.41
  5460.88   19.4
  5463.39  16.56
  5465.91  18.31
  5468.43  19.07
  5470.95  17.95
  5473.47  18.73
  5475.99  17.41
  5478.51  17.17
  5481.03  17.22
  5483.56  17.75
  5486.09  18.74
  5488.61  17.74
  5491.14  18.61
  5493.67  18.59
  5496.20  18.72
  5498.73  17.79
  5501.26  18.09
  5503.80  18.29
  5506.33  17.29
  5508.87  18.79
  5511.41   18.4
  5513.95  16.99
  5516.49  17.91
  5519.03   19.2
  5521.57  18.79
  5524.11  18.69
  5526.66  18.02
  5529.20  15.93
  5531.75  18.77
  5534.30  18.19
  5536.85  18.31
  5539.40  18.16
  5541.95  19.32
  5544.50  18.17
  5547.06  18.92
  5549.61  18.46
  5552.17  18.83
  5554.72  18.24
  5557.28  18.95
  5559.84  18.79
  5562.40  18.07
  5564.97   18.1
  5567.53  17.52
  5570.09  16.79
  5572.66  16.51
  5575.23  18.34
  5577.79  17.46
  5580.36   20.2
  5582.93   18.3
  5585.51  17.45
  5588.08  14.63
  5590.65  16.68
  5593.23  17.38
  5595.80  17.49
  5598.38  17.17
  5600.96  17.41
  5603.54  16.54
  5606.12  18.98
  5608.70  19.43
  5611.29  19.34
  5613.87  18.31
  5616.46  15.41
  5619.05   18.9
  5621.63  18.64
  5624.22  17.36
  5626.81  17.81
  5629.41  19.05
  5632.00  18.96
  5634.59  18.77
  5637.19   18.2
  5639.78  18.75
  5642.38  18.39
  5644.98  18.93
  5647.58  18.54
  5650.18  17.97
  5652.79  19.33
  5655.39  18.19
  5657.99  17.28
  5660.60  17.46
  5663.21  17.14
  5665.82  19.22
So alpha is -0.10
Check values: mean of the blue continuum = 14.6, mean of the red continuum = 17.8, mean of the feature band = 17.9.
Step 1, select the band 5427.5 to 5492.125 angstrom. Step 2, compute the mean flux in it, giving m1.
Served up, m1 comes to 17.9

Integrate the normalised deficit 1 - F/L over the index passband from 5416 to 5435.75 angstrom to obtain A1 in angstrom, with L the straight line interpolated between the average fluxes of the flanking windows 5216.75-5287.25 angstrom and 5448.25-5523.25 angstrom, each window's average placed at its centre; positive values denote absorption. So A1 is 0.1 angstrom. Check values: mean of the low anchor 16.7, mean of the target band 17.7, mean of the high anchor 18.1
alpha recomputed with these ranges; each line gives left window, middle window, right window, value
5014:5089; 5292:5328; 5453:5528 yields -0.04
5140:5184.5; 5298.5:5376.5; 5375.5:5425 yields -0.09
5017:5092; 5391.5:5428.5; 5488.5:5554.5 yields 0.04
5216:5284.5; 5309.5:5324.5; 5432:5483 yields -0.09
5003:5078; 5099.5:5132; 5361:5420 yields 0.05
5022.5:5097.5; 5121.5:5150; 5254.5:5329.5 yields 0.10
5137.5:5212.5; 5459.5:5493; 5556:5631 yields -0.08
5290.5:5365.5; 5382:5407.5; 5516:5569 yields 0.06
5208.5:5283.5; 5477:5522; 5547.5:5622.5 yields -0.03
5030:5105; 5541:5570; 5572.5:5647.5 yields -0.03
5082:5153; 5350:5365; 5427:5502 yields -0.10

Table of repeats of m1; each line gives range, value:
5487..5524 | 18.3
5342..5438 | 17.6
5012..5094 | 16.4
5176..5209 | 14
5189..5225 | 15.7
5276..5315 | 18.3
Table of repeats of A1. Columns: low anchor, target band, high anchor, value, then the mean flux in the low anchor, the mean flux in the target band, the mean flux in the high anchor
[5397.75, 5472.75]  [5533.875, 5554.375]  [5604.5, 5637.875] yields -0.6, 17.6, 18.6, 18.4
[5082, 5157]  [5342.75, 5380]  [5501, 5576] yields -2.0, 15.8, 18.1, 18.2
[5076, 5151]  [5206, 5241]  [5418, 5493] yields 0.6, 15.9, 16.2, 17.9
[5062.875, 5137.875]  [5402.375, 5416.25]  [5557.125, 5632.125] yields 0.7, 16.1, 16.4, 17.8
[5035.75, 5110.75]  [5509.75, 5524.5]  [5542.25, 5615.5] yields -0.5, 16.3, 18.3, 18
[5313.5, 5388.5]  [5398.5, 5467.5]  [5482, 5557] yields 1.9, 17.8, 17.6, 18.3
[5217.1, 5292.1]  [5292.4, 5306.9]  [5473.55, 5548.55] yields -0.6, 16.9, 17.9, 18.1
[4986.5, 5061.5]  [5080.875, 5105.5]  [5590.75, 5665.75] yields 0.3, 16.4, 16.4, 18.1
